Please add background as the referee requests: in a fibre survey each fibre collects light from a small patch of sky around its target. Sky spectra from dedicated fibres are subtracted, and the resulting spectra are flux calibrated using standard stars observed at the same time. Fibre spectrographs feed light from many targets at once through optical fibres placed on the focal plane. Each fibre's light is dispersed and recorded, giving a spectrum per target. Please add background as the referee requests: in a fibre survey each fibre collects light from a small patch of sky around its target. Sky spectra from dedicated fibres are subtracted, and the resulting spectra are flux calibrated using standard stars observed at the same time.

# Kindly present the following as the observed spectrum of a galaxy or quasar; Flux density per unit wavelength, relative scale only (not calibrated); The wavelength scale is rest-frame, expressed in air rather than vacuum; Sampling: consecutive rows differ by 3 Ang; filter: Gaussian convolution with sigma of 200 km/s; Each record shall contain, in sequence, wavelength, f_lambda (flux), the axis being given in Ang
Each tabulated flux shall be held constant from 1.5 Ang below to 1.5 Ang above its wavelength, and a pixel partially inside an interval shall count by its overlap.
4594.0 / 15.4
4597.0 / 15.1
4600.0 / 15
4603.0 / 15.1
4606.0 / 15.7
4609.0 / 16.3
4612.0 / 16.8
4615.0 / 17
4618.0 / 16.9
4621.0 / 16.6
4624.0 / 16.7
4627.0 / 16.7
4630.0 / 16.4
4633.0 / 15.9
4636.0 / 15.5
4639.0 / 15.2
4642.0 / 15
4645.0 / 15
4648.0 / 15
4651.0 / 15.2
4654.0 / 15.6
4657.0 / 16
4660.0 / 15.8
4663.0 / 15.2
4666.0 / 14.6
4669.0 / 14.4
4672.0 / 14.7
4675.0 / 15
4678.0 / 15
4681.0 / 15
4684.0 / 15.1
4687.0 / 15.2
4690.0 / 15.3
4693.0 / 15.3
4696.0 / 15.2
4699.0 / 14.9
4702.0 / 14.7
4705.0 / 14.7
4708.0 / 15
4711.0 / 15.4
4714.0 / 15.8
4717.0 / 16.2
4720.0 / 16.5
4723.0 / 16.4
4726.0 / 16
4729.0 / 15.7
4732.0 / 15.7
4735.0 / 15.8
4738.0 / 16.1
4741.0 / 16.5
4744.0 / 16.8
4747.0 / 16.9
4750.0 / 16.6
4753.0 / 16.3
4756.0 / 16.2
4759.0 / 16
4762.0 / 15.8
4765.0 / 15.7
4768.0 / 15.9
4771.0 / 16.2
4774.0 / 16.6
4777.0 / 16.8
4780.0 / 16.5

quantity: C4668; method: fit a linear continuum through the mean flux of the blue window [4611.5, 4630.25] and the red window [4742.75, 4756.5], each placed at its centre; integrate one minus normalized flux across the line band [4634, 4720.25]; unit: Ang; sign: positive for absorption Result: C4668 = 7.6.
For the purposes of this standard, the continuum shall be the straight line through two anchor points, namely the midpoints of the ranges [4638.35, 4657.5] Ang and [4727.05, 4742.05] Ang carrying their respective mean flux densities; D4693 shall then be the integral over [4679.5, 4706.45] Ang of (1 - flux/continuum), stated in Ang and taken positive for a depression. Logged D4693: 1.0 Ang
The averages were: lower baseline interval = 15.3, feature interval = 15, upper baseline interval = 15.9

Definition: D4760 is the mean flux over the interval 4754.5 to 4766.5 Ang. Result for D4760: 15.9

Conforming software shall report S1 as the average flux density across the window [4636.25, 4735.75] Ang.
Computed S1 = 15.3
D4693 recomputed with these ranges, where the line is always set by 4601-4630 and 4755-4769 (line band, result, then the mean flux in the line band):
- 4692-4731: 1.33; 15.5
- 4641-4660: 1.09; 15.3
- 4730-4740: 0.07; 15.9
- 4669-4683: 1.14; 14.9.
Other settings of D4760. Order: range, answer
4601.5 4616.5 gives 16.2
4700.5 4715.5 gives 15.1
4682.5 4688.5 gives 15.1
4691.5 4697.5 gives 15.2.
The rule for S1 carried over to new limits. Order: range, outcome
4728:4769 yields 16.2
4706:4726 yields 15.9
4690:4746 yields 15.7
